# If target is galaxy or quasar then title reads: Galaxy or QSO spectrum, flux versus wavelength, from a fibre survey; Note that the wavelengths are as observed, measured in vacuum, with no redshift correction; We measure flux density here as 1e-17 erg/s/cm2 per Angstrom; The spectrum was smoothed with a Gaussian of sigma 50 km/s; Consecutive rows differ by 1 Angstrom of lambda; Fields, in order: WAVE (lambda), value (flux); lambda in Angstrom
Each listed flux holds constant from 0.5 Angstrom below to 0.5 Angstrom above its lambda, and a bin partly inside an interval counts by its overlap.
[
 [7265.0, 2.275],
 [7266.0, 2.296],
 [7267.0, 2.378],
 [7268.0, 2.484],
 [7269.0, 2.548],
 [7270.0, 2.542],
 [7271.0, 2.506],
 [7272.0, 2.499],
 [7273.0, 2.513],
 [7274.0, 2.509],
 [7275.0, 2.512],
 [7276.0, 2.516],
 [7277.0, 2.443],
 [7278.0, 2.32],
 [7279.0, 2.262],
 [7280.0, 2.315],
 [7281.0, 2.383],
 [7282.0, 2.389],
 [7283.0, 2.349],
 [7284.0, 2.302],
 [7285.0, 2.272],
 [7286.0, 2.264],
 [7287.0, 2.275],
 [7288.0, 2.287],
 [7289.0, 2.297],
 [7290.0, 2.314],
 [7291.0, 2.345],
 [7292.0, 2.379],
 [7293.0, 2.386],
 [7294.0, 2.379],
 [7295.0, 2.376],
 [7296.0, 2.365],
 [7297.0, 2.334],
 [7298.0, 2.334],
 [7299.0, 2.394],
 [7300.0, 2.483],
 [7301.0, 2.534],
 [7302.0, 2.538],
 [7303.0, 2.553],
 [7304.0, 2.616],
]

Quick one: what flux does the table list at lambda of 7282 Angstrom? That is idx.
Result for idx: 2.389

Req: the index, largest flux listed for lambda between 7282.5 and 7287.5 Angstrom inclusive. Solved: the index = 2.349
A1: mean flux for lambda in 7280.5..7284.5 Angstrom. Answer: 2.36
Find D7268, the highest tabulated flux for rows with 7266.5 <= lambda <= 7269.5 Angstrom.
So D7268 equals 2.548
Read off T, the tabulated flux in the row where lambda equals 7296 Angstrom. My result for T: 2.365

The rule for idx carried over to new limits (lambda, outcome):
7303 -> 2.553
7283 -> 2.349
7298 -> 2.334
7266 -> 2.296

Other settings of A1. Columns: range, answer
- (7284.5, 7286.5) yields 2.27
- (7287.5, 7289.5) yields 2.29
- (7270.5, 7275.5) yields 2.51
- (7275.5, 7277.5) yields 2.48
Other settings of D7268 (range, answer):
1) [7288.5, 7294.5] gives 2.386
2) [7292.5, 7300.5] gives 2.483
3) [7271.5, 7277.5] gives 2.516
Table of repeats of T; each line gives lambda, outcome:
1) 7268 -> 2.484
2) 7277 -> 2.443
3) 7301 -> 2.534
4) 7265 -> 2.275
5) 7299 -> 2.394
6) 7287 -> 2.275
